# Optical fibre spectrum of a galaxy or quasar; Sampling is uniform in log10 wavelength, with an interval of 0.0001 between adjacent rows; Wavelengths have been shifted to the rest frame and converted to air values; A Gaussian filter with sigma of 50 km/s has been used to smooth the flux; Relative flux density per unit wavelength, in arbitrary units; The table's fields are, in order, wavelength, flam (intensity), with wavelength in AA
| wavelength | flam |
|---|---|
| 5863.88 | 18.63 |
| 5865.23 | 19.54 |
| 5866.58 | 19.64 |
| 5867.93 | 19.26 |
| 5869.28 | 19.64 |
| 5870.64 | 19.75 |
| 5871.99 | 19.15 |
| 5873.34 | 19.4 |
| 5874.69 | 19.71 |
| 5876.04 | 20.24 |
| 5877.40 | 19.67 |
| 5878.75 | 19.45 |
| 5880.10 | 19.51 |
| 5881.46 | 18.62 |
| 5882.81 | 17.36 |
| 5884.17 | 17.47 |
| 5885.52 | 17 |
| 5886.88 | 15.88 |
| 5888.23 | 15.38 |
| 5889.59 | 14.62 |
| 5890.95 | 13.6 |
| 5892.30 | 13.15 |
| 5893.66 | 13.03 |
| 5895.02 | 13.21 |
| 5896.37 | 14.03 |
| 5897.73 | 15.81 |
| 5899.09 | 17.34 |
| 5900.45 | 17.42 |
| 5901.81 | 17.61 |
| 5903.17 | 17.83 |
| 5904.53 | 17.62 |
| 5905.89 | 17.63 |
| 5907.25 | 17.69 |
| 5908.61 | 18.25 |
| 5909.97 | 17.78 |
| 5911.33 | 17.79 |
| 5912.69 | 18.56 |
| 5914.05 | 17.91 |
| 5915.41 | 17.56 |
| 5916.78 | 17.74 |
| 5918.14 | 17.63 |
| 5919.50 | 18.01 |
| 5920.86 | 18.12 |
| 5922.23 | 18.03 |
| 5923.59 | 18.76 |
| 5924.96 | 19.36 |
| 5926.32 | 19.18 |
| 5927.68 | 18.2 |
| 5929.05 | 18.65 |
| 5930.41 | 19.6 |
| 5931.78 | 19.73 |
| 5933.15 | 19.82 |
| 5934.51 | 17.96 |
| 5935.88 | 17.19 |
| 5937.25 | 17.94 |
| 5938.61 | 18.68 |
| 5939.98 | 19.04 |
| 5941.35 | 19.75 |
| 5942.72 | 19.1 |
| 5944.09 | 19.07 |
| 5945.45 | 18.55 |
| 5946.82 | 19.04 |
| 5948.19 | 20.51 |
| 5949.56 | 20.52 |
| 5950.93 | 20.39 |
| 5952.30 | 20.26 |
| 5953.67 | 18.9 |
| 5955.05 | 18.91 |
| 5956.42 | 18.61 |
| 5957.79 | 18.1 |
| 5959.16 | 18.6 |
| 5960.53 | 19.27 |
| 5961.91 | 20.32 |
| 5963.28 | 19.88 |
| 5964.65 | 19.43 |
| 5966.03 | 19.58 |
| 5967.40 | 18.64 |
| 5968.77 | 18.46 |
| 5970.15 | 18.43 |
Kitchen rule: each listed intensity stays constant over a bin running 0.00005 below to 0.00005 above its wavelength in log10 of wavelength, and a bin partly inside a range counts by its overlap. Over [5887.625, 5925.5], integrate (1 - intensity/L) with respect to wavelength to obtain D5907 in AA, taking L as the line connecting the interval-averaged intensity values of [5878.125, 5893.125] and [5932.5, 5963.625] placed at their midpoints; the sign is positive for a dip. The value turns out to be 1.3 AA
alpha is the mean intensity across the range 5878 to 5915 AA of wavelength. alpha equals 16.7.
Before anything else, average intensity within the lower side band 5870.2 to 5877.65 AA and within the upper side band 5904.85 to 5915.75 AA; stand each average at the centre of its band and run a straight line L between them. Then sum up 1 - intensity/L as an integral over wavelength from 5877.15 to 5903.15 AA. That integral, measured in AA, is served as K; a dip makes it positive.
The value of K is 3.6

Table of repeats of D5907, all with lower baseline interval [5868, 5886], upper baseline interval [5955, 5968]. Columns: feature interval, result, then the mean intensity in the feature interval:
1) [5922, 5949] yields 0.26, 18.9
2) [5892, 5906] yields 2.33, 15.9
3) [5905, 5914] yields 0.54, 17.9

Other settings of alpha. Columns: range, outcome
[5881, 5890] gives 16.6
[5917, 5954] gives 19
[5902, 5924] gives 17.9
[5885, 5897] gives 14.4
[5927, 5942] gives 18.8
